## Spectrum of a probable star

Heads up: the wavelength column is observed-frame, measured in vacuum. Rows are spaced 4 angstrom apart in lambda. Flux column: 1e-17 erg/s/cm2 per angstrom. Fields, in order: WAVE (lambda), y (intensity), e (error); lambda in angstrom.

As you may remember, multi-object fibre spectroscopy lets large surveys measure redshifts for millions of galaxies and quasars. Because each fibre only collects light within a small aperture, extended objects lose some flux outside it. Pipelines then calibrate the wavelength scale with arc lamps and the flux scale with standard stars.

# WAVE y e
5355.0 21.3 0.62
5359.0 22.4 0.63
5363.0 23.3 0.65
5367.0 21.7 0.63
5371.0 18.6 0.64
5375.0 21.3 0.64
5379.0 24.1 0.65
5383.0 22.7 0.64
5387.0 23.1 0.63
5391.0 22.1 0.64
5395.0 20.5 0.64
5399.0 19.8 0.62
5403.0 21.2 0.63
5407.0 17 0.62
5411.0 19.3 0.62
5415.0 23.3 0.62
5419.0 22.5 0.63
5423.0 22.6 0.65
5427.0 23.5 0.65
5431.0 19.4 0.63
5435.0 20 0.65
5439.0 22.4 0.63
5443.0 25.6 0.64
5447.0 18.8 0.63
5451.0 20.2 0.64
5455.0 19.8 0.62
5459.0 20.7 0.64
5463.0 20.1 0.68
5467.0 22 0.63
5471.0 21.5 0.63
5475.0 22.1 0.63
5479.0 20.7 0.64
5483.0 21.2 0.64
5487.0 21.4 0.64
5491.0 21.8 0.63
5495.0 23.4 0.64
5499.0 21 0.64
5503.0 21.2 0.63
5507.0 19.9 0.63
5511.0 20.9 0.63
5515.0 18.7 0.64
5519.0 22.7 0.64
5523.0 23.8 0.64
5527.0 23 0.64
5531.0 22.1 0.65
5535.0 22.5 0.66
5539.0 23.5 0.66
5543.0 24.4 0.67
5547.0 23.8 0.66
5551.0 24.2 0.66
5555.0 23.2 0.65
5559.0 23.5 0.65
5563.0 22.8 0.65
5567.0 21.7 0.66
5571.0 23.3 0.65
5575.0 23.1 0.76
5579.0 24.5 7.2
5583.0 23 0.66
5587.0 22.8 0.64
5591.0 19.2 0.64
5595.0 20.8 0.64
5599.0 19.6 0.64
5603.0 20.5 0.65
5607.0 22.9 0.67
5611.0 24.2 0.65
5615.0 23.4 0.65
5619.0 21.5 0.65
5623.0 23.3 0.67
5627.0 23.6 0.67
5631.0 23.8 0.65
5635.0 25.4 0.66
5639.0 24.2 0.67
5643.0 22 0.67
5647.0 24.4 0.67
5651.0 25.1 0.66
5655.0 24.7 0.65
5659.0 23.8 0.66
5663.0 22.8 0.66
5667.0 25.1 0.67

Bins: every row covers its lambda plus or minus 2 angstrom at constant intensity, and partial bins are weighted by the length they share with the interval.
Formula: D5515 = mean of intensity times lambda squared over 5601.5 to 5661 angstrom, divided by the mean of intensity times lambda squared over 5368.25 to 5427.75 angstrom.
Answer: 1.20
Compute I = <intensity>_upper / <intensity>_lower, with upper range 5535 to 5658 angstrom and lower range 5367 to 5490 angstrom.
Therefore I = 1.09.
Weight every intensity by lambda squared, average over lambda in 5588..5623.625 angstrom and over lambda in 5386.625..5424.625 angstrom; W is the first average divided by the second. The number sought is 1.11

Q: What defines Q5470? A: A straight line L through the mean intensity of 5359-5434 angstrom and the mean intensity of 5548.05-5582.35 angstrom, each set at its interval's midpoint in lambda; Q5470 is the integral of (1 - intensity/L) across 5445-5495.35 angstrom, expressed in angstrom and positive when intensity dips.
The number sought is 2.9 angstrom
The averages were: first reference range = 21.5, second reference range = 23.3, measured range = 21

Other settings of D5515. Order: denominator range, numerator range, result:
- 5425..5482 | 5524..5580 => 1.14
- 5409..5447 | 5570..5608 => 1.06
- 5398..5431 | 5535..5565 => 1.17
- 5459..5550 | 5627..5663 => 1.16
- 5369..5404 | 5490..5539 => 1.06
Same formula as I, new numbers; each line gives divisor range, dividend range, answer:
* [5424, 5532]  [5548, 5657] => 1.07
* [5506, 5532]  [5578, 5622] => 1.02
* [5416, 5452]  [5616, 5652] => 1.09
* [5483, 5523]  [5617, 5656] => 1.11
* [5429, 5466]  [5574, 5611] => 1.05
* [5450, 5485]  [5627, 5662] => 1.15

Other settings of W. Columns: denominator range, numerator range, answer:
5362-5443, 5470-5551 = 1.07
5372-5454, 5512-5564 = 1.12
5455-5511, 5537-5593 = 1.12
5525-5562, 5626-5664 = 1.07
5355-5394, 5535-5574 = 1.13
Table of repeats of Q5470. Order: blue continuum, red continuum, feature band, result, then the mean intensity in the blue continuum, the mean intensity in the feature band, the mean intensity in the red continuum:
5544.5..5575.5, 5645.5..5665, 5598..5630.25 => 1.68 angstrom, 23.2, 22.5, 24.2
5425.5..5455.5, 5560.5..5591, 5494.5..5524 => 1.01 angstrom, 21.2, 21.3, 22.8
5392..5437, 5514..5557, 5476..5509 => 1.31 angstrom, 20.9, 21.3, 23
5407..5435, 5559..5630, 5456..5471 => 0.45 angstrom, 21.3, 20.9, 22.4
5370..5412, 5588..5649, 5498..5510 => 0.60 angstrom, 21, 20.7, 22.6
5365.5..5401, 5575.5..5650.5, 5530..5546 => -0.61 angstrom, 21.5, 23.2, 22.8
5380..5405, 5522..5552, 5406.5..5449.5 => 1.25 angstrom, 21.7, 21.4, 23.4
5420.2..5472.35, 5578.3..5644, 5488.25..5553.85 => -1.25 angstrom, 21.3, 22.3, 22.6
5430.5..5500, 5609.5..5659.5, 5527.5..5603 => 0.43 angstrom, 21.3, 22.6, 23.8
